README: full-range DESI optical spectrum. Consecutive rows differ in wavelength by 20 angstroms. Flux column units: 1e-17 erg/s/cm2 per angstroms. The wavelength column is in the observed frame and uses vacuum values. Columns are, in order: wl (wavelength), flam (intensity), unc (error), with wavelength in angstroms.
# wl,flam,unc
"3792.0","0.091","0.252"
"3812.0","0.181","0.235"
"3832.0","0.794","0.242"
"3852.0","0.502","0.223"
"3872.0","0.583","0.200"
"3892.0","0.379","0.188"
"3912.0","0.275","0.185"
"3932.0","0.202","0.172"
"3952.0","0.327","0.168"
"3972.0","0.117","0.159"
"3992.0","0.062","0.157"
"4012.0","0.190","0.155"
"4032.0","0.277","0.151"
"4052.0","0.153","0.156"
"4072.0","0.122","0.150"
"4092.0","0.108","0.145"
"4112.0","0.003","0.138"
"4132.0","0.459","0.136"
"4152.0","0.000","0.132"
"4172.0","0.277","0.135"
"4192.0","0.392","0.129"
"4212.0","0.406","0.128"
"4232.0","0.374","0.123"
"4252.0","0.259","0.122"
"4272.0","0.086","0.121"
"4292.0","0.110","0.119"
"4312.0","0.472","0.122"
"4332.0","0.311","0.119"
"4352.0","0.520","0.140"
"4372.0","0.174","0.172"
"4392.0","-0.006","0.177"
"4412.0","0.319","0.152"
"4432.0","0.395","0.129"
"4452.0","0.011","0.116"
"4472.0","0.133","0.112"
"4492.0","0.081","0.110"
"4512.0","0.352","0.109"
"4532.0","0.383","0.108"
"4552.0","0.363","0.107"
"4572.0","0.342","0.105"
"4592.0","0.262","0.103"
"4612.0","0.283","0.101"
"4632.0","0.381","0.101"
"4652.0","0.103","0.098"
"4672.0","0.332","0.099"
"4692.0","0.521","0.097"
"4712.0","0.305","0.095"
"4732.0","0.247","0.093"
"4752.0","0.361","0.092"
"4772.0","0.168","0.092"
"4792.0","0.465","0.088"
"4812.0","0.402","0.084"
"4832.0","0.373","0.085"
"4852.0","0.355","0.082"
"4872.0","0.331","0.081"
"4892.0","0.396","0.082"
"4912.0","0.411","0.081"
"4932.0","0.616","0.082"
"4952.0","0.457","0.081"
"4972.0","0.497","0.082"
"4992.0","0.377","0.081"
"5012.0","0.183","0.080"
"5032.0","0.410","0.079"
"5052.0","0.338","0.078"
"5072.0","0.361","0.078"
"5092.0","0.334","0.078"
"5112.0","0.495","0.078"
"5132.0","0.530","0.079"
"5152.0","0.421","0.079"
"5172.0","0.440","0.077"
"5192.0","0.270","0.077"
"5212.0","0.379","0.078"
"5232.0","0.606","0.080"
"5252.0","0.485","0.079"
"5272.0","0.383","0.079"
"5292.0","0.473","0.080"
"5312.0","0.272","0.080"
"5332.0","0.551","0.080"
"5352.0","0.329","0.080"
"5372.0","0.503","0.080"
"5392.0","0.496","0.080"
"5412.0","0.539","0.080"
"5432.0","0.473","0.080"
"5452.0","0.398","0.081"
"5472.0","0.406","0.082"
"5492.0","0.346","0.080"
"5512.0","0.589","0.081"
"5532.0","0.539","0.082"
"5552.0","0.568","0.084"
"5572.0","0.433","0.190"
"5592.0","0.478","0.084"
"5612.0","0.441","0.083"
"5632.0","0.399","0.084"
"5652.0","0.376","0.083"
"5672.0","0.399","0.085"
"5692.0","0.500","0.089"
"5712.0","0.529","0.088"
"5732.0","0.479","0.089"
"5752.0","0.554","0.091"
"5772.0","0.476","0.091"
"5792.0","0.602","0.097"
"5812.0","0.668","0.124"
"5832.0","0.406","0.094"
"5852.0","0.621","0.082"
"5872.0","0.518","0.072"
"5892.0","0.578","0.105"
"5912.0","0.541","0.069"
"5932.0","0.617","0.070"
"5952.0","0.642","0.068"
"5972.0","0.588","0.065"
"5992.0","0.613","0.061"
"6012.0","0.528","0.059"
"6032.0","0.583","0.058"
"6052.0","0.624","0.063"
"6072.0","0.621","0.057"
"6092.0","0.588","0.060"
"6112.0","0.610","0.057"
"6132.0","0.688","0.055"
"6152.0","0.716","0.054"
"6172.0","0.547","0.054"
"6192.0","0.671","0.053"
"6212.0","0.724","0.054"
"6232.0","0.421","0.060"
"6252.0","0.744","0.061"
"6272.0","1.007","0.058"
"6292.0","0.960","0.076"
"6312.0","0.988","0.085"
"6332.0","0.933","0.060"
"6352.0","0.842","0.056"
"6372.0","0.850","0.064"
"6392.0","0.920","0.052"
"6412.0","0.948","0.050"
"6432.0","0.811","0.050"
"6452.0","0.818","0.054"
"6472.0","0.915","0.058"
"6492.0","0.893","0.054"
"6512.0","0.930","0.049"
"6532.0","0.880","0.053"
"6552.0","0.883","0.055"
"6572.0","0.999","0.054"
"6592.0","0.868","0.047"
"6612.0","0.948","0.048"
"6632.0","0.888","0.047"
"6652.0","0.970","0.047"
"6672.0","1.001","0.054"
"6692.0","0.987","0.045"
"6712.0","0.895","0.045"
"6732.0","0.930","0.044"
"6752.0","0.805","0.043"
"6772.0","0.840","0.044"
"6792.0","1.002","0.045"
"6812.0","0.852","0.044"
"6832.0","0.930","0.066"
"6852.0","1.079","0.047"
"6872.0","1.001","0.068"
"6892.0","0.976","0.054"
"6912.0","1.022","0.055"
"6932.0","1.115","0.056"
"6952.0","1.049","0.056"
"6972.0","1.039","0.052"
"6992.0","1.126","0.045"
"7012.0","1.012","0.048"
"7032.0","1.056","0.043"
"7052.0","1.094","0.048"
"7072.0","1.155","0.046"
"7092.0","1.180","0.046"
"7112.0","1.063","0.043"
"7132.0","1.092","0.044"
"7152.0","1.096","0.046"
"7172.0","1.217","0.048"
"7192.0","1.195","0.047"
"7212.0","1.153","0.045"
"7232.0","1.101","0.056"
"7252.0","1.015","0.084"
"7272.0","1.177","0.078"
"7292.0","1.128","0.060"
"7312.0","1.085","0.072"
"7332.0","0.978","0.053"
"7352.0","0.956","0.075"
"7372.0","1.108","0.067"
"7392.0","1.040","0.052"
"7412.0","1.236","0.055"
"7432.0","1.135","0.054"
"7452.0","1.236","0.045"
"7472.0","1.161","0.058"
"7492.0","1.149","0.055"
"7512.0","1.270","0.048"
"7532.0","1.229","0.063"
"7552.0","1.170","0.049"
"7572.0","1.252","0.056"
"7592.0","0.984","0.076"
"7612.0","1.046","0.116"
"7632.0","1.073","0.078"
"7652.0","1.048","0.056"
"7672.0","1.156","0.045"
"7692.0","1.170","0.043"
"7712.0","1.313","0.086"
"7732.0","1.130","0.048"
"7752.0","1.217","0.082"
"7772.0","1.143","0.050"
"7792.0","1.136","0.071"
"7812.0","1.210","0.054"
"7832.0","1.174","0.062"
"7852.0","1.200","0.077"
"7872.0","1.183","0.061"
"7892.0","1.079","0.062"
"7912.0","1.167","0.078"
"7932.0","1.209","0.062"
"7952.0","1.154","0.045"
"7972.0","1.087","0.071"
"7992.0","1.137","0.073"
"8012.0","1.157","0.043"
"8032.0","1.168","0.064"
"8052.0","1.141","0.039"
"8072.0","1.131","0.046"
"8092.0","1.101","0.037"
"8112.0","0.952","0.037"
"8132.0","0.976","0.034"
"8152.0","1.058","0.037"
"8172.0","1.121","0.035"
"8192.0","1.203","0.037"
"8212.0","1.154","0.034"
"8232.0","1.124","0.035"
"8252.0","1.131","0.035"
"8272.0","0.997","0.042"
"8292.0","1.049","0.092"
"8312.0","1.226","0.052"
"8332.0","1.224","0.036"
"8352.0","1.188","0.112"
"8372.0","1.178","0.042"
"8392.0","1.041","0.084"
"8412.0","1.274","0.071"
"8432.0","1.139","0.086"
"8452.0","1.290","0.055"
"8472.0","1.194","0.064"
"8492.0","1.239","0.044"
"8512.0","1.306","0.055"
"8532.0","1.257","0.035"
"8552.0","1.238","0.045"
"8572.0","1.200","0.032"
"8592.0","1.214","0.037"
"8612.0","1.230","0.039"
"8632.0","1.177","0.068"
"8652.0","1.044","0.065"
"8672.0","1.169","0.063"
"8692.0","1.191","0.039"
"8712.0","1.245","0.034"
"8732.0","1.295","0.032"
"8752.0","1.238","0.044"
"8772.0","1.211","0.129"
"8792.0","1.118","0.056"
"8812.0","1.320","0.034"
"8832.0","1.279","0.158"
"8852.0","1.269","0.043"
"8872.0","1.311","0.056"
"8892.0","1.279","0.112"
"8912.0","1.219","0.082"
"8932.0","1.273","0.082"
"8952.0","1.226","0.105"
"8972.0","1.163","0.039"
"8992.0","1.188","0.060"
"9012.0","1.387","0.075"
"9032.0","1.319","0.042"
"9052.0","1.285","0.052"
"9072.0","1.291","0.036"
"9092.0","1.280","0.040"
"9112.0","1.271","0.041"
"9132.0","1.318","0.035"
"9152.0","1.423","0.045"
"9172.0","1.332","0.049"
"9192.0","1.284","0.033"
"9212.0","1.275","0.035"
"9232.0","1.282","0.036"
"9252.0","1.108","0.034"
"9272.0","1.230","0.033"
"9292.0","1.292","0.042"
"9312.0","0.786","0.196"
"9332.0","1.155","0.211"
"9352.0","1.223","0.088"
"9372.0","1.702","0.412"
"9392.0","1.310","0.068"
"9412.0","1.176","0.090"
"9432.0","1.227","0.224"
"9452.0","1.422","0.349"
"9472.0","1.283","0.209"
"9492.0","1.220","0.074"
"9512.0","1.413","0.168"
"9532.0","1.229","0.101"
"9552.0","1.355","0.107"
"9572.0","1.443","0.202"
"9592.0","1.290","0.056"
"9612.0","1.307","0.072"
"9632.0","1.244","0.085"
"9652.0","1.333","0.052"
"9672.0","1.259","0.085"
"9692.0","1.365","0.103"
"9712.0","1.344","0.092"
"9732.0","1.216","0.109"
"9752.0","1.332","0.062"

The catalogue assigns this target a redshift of 0.570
